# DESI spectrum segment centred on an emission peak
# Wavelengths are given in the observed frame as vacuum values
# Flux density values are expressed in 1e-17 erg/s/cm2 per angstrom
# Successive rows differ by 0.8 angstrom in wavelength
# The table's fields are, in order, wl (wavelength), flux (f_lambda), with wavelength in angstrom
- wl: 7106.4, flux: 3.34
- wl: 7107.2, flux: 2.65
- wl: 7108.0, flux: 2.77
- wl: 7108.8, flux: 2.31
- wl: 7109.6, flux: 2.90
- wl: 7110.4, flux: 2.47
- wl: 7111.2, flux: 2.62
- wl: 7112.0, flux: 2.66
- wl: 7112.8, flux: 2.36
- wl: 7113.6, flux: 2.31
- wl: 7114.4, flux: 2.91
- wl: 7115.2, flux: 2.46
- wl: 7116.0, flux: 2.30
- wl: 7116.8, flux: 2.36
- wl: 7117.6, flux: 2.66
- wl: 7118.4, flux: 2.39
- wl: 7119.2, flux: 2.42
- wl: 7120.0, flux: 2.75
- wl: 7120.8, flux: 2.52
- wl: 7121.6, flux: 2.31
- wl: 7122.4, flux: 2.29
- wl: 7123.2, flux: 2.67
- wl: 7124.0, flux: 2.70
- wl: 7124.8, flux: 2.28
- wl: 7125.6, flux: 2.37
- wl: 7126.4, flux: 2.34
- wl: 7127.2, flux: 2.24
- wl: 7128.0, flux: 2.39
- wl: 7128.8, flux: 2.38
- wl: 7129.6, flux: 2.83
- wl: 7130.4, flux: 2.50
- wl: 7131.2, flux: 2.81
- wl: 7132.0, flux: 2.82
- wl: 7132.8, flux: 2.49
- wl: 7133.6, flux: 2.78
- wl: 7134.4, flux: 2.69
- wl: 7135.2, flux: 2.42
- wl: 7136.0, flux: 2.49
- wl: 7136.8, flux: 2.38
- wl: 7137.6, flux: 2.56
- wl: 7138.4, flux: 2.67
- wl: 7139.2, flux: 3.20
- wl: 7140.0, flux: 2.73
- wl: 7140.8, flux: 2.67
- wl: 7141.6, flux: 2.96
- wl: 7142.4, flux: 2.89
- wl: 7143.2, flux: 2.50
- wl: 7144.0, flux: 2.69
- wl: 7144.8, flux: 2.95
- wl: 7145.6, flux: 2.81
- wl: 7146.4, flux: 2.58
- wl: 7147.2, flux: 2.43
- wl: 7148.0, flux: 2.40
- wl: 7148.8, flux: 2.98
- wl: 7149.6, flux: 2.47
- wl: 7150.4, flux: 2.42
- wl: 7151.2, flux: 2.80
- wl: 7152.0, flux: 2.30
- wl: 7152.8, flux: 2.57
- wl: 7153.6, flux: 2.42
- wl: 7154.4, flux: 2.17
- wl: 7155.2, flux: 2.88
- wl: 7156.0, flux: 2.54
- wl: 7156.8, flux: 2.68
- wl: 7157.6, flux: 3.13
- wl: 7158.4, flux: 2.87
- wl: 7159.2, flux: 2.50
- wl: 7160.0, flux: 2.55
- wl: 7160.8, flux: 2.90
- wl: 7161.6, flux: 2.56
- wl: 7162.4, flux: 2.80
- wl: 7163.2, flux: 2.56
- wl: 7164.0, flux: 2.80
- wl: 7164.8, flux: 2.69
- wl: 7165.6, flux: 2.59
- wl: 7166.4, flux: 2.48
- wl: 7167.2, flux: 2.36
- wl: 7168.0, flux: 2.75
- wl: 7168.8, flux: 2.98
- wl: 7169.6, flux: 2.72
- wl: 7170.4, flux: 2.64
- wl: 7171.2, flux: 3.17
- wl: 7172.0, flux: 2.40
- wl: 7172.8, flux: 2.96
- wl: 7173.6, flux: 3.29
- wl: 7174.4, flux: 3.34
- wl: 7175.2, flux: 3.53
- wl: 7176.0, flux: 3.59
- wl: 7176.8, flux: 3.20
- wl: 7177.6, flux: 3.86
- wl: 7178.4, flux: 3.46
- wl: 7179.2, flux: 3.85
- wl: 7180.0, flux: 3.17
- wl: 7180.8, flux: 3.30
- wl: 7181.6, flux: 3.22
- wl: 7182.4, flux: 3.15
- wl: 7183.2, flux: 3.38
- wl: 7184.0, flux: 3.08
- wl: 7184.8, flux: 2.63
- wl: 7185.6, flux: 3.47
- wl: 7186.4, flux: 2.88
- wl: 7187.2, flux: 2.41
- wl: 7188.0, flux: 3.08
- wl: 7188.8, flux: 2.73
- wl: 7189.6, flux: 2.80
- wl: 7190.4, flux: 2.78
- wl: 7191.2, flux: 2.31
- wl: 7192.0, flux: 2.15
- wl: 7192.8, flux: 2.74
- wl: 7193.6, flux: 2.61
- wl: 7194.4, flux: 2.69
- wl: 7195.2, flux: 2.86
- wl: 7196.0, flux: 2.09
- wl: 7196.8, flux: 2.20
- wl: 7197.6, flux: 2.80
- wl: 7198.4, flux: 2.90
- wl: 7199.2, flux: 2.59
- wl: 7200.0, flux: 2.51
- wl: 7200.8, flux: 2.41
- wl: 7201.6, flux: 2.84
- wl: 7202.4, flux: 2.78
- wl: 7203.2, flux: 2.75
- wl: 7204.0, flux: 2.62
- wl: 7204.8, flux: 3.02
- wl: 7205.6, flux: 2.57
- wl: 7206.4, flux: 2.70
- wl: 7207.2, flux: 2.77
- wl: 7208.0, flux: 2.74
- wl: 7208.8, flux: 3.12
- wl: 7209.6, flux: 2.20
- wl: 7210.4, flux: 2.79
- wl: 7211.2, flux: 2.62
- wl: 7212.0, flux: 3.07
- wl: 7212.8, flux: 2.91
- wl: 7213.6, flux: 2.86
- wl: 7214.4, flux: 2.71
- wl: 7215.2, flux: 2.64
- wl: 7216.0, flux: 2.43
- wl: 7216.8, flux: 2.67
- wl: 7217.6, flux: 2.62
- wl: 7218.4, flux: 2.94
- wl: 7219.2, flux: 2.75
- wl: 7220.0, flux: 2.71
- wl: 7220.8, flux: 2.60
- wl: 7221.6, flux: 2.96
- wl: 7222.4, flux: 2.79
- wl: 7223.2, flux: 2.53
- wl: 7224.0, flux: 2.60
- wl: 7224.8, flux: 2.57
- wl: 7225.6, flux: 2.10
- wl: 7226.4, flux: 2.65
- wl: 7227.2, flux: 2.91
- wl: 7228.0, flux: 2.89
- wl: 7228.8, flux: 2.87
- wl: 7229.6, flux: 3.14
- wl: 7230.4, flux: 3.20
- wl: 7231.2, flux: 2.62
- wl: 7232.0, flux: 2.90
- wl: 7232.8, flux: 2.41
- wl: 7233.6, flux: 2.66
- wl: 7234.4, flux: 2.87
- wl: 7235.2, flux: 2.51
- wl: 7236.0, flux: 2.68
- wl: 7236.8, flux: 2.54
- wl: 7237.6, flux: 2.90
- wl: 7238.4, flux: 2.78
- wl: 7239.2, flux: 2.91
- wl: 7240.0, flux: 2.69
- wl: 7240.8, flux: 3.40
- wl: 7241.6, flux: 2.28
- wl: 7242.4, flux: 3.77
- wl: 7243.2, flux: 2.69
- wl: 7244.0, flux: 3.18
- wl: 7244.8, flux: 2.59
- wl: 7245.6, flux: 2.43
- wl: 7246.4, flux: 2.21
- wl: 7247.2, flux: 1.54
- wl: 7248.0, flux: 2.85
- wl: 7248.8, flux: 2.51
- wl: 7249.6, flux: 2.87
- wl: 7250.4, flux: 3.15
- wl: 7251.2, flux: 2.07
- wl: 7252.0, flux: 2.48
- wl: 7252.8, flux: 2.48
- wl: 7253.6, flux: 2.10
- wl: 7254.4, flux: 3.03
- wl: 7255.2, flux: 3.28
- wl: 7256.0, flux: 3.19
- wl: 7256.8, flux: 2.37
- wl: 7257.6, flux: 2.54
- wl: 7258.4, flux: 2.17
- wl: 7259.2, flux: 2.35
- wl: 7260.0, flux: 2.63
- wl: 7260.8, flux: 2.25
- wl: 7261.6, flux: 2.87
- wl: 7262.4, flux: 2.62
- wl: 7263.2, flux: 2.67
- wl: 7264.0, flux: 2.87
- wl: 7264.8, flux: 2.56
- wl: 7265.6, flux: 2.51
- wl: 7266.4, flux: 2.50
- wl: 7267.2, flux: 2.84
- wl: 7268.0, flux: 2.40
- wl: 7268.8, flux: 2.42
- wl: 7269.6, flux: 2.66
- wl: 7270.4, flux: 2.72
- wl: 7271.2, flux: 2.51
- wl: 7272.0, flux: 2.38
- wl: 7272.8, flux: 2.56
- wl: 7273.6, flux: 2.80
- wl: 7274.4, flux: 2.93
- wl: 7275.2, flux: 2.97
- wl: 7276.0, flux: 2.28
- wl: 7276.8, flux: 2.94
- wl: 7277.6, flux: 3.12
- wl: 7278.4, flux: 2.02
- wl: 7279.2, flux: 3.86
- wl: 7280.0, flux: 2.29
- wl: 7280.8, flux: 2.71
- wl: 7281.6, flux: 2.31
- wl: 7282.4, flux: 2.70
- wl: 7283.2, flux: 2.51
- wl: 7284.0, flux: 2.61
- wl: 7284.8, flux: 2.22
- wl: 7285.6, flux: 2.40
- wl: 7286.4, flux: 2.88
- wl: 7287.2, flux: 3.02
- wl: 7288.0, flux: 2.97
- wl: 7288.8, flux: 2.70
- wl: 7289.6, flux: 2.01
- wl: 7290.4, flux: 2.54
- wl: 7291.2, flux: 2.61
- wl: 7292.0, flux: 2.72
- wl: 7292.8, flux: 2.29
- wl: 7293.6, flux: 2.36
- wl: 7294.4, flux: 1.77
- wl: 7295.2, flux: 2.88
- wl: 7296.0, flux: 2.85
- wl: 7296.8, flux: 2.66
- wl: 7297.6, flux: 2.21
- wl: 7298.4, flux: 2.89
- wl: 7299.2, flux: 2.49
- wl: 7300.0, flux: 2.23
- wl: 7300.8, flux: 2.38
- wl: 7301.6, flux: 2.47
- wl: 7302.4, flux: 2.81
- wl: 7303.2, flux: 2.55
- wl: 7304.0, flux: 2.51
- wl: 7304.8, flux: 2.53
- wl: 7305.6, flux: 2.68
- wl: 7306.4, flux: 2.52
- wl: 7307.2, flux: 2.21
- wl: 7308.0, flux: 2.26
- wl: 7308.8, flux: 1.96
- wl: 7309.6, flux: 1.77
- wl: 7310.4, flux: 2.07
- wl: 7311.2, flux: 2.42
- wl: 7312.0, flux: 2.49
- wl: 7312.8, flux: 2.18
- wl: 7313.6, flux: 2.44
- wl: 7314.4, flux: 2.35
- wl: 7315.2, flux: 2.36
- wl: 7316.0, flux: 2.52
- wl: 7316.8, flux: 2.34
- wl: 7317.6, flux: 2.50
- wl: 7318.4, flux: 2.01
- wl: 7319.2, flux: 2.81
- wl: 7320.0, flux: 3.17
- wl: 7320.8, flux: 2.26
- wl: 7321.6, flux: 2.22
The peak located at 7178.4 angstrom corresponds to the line [O II] 3727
